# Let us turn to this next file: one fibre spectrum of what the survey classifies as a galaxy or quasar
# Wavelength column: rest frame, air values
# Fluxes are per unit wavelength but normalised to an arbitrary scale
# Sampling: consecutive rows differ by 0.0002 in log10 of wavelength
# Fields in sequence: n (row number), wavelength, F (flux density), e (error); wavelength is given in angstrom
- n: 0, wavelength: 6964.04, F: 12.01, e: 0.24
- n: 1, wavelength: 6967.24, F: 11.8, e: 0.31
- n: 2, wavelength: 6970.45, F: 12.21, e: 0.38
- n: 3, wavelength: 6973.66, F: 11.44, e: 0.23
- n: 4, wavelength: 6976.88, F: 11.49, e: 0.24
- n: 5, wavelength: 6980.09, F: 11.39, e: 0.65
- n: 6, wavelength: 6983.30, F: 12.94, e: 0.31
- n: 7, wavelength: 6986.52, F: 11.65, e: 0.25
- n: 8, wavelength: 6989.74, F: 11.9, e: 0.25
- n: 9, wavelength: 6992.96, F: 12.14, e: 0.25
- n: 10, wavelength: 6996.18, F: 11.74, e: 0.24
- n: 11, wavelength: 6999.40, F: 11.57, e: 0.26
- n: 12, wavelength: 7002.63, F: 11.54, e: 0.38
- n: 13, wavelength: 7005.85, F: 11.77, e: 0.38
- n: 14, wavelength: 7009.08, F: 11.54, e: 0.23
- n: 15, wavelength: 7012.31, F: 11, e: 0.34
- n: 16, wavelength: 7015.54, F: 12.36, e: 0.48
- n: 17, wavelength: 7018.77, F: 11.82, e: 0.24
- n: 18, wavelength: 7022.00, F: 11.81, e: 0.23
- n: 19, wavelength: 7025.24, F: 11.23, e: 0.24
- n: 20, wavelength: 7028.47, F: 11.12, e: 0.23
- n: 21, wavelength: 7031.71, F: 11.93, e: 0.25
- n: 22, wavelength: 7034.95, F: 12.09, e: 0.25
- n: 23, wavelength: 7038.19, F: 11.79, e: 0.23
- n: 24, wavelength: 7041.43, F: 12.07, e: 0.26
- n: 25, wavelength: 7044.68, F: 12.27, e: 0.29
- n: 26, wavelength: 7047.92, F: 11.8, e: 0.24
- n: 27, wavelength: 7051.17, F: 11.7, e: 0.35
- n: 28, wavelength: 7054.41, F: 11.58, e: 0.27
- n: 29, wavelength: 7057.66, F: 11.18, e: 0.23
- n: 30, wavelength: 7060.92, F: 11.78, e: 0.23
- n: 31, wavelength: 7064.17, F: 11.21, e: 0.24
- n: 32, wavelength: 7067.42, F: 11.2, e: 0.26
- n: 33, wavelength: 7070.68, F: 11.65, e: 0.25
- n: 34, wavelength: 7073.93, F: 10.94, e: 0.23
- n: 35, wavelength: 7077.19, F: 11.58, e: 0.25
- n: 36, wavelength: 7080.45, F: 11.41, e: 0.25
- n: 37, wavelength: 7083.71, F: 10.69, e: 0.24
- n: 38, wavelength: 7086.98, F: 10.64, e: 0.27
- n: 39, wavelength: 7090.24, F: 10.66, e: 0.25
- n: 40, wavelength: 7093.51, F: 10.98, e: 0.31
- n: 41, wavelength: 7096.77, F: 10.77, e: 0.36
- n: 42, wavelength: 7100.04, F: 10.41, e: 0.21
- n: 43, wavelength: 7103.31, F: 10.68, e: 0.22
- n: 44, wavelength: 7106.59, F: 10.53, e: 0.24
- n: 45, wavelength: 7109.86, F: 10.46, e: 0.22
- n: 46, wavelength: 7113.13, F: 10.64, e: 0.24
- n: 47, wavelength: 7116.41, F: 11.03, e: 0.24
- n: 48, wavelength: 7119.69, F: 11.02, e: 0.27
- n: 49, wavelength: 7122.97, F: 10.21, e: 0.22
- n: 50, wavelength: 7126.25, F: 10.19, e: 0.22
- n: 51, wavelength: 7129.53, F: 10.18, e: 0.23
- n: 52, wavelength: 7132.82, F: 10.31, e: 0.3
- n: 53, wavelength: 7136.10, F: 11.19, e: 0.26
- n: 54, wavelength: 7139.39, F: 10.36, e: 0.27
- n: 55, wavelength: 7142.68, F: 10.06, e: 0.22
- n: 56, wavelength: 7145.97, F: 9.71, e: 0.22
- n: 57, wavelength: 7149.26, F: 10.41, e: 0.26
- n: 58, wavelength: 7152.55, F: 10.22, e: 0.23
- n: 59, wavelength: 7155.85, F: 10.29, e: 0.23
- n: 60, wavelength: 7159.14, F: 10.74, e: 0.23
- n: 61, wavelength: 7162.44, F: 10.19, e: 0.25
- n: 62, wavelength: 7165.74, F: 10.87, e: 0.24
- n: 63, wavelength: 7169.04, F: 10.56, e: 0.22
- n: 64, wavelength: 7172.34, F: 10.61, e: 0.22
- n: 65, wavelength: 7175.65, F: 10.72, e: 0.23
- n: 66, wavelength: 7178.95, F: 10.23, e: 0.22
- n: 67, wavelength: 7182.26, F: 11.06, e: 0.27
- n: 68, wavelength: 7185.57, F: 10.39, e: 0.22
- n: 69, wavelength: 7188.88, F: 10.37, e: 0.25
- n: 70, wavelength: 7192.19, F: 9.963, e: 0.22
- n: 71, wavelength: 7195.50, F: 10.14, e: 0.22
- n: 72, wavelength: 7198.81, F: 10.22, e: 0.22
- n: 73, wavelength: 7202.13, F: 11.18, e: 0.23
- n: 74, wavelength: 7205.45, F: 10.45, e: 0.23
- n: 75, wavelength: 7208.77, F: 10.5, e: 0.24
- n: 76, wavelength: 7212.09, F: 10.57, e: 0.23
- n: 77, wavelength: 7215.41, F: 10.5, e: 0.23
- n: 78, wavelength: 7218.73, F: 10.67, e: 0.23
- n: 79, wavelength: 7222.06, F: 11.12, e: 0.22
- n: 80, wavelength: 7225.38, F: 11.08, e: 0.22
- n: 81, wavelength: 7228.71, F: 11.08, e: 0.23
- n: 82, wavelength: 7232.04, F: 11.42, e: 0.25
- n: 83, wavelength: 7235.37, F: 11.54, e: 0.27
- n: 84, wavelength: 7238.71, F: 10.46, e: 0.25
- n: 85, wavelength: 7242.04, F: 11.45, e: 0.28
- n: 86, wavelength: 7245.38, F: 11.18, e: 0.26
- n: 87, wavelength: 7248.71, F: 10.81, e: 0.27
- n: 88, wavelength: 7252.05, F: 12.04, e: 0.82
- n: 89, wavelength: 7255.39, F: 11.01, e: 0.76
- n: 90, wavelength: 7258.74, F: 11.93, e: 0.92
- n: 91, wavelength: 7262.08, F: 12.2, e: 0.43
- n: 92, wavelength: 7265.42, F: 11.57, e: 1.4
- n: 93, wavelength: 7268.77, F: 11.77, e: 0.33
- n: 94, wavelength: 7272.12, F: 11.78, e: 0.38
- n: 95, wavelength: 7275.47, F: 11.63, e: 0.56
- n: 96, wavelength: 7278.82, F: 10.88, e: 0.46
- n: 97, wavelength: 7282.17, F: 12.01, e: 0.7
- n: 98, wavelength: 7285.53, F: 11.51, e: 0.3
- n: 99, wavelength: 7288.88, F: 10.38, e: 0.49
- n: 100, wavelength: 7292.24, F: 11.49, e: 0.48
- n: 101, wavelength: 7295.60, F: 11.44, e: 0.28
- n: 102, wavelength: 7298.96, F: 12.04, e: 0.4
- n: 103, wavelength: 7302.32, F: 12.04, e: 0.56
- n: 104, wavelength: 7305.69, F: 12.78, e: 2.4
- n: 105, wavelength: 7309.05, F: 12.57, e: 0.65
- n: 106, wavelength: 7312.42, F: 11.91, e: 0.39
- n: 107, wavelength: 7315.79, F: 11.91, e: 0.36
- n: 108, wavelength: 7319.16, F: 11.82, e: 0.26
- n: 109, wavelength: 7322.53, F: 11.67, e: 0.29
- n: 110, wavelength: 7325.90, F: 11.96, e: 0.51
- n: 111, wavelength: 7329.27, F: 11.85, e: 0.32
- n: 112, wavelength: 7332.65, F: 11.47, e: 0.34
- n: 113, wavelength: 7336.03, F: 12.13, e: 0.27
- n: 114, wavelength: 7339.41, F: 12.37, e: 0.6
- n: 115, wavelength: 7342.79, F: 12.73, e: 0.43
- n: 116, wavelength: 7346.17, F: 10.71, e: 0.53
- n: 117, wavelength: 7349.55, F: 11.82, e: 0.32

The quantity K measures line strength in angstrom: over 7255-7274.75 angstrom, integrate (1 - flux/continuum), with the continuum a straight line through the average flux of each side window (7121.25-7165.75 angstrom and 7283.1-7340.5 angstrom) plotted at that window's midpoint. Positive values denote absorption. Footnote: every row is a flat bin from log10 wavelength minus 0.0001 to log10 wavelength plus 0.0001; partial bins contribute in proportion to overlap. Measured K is -0.6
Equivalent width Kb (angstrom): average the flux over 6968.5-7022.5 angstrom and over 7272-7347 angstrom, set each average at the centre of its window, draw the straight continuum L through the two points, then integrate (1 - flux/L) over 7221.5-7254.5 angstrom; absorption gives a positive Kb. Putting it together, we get 1.6 angstrom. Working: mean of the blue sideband 11.8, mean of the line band 11.2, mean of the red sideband 11.8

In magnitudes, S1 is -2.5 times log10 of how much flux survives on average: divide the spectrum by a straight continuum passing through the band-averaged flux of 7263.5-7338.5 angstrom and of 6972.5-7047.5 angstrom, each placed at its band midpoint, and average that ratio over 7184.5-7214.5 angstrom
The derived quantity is 0.13 mag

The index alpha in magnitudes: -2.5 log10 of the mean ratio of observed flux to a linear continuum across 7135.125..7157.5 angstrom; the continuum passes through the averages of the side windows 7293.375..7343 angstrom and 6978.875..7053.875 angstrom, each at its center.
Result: 0.16 mag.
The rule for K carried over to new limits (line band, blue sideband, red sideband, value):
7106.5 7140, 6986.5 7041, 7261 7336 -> 3.34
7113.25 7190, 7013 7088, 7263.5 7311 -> 7.56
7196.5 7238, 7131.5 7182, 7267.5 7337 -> 0.59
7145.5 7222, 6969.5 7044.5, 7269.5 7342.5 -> 8.48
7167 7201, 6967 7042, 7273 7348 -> 3.85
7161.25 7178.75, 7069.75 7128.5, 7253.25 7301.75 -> 0.83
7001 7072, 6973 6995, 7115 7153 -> -1.90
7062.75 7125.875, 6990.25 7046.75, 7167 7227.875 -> 2.23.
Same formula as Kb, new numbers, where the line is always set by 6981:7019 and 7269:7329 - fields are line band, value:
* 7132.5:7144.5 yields 1.3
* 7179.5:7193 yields 1.5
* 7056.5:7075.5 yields 0.8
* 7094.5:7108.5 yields 1.4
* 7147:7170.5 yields 2.7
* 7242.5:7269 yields 0.5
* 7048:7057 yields 0.1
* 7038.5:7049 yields -0.2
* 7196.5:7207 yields 1.1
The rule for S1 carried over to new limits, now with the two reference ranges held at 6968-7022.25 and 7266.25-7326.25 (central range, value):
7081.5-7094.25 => 0.098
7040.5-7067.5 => 0.011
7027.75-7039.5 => 0.000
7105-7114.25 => 0.119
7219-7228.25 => 0.069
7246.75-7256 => 0.040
